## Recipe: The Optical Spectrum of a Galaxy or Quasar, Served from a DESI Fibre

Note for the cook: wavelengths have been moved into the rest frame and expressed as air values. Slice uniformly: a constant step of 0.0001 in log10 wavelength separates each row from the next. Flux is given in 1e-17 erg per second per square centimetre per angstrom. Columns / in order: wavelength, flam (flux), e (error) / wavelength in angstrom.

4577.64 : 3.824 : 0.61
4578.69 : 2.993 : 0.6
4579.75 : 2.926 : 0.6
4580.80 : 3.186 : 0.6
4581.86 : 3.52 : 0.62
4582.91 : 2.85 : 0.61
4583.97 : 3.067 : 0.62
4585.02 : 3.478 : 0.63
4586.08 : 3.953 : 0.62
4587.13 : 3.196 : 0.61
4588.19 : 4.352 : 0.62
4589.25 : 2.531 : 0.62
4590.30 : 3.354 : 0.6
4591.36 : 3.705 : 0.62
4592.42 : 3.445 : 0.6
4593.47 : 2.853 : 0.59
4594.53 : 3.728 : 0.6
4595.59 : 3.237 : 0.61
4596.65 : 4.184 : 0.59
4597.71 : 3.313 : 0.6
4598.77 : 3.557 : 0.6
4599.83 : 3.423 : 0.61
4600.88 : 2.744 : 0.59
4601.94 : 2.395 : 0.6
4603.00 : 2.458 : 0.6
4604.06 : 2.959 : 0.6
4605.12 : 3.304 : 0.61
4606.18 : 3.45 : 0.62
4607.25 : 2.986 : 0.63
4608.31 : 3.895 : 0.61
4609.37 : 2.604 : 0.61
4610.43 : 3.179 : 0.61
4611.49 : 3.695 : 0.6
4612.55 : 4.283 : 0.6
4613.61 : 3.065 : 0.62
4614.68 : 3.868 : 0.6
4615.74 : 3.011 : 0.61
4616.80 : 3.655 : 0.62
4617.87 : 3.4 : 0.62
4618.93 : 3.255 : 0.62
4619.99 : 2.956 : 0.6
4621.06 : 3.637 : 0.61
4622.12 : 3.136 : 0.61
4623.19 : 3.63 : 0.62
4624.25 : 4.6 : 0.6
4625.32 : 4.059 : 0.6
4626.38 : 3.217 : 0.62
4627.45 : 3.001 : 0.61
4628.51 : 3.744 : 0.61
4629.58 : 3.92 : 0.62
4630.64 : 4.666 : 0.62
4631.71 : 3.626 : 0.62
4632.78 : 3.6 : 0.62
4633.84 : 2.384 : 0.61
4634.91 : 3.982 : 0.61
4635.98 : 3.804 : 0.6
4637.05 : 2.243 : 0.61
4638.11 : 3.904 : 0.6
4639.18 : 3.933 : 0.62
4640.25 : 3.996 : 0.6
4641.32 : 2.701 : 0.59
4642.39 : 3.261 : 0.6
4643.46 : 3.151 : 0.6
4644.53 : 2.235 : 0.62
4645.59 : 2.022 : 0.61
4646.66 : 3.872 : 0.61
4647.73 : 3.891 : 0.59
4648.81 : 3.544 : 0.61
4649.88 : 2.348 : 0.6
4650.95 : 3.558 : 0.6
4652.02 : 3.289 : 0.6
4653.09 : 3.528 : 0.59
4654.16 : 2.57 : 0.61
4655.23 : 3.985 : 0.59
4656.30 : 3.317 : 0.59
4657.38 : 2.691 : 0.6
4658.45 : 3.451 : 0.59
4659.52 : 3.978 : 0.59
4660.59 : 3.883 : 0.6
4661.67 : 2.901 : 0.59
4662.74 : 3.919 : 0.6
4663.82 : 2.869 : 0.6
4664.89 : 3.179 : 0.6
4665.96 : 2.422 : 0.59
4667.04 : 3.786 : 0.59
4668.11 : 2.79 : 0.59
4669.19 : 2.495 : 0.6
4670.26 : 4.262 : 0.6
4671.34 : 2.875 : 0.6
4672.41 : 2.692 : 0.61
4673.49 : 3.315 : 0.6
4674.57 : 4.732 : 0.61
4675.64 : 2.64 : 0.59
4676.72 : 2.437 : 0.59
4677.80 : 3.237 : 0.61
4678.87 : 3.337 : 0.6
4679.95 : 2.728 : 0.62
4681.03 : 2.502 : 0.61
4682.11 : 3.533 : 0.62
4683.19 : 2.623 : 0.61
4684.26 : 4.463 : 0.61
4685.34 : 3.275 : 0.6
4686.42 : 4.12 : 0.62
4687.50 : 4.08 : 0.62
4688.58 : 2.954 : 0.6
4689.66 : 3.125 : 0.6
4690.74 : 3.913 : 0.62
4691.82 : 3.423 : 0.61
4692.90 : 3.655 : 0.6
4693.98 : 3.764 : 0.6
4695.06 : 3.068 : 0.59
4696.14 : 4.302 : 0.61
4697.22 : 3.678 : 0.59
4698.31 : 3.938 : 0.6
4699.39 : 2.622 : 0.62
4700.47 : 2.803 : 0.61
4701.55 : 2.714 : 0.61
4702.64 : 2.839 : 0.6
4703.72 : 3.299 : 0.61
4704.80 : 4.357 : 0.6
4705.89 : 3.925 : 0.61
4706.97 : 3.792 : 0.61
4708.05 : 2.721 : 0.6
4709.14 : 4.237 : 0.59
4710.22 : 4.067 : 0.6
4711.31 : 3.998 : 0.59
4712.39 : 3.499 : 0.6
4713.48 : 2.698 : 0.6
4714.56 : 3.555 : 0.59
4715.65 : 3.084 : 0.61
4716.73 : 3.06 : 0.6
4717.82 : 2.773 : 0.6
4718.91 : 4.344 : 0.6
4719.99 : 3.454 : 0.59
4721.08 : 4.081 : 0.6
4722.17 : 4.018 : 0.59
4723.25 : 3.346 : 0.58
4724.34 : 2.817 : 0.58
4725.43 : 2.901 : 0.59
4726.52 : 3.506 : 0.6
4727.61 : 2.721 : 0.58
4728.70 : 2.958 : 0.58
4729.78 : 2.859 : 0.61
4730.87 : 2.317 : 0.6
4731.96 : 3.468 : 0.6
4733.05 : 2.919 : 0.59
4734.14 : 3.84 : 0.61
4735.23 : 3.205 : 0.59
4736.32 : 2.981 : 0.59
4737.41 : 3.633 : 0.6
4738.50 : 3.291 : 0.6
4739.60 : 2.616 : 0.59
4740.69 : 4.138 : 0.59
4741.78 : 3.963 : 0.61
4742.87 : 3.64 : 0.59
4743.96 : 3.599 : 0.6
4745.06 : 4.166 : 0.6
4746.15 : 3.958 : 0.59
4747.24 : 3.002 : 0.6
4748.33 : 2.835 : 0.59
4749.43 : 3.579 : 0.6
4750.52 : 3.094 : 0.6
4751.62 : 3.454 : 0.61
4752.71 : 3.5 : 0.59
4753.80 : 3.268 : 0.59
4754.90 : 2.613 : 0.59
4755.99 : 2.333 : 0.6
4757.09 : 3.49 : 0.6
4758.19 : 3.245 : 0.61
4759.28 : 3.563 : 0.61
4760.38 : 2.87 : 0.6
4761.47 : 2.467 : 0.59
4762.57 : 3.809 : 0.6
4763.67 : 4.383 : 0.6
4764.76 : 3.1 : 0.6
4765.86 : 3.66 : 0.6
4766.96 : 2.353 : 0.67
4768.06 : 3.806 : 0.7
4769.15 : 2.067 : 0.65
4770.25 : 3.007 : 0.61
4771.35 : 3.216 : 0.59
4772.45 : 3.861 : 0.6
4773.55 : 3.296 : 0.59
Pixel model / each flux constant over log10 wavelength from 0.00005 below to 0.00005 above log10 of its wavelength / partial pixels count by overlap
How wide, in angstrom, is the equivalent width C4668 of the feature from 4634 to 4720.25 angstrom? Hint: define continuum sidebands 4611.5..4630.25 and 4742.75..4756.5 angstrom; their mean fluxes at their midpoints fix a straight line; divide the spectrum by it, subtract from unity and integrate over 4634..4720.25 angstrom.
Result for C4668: 2.6 angstrom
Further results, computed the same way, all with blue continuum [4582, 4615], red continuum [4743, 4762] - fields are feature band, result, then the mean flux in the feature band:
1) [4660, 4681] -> 0.8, 3.17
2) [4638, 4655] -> 0.3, 3.23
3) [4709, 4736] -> -0.6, 3.33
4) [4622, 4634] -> -1.4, 3.69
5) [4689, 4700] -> -0.9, 3.54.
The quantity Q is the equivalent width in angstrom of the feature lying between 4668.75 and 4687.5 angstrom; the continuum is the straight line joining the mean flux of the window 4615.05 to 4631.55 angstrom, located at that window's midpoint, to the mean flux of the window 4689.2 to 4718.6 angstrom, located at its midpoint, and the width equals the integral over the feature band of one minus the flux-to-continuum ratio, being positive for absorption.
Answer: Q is 1.2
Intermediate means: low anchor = 3.6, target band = 3.28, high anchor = 3.45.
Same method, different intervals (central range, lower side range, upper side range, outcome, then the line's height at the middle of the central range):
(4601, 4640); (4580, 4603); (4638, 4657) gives -1.68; 3.29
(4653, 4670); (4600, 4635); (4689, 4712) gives 1.10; 3.47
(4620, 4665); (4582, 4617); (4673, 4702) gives -0.78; 3.35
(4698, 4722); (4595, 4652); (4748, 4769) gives -1.34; 3.27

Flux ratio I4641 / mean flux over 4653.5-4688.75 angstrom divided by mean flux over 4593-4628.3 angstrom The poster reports 1.0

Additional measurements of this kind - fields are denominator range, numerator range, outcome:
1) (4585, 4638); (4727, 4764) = 0.96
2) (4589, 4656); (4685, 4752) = 1.02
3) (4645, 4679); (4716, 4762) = 1.01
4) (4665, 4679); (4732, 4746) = 1.11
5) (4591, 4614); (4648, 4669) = 0.99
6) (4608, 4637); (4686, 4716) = 0.99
